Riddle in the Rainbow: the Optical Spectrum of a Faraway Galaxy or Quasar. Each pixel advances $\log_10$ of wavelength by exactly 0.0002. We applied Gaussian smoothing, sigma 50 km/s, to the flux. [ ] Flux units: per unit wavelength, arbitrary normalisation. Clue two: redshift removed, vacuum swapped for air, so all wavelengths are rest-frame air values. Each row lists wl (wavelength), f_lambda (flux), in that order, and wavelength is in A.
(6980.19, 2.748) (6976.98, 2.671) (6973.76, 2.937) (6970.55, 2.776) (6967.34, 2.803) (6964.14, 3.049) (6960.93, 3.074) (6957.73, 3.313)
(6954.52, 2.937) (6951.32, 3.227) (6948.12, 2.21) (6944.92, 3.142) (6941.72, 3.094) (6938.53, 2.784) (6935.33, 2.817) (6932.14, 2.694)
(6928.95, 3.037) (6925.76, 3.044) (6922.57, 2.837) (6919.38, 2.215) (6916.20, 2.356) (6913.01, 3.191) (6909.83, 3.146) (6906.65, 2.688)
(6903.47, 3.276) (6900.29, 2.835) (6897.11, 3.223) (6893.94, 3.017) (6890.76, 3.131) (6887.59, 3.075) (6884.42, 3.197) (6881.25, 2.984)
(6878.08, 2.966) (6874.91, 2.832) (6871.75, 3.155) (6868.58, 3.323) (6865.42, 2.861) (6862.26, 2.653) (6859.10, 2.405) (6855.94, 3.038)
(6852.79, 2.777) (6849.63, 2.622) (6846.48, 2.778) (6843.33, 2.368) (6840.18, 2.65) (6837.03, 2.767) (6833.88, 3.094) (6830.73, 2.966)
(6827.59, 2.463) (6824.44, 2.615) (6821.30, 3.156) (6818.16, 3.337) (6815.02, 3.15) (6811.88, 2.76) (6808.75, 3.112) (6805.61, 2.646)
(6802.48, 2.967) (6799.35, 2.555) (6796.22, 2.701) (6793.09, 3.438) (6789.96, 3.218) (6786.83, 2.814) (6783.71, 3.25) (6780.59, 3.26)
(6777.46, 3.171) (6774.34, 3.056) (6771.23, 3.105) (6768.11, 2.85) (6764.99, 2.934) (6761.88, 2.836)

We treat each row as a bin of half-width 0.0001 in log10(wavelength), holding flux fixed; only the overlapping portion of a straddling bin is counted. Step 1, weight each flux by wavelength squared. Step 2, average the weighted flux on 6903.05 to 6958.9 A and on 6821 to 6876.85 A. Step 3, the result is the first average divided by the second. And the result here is 1.1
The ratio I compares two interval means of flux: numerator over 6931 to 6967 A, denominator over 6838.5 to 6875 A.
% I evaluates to 1.1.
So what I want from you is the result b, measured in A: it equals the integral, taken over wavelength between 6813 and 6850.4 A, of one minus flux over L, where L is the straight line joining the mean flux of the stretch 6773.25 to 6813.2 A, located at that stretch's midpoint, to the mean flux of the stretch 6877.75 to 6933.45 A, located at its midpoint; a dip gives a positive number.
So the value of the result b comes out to 1.8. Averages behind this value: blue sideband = 3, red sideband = 2.94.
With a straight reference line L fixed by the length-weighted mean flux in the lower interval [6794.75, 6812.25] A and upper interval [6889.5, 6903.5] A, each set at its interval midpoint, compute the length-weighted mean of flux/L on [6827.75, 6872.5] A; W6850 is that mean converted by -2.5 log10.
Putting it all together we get 0.05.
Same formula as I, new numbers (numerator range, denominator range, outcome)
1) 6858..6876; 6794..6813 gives 1.03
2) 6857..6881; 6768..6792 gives 0.93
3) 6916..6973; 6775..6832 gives 0.96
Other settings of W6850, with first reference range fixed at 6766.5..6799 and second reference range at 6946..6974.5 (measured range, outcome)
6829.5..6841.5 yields 0.057 mag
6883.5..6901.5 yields -0.035 mag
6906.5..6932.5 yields 0.056 mag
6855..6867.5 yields 0.097 mag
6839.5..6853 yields 0.151 mag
